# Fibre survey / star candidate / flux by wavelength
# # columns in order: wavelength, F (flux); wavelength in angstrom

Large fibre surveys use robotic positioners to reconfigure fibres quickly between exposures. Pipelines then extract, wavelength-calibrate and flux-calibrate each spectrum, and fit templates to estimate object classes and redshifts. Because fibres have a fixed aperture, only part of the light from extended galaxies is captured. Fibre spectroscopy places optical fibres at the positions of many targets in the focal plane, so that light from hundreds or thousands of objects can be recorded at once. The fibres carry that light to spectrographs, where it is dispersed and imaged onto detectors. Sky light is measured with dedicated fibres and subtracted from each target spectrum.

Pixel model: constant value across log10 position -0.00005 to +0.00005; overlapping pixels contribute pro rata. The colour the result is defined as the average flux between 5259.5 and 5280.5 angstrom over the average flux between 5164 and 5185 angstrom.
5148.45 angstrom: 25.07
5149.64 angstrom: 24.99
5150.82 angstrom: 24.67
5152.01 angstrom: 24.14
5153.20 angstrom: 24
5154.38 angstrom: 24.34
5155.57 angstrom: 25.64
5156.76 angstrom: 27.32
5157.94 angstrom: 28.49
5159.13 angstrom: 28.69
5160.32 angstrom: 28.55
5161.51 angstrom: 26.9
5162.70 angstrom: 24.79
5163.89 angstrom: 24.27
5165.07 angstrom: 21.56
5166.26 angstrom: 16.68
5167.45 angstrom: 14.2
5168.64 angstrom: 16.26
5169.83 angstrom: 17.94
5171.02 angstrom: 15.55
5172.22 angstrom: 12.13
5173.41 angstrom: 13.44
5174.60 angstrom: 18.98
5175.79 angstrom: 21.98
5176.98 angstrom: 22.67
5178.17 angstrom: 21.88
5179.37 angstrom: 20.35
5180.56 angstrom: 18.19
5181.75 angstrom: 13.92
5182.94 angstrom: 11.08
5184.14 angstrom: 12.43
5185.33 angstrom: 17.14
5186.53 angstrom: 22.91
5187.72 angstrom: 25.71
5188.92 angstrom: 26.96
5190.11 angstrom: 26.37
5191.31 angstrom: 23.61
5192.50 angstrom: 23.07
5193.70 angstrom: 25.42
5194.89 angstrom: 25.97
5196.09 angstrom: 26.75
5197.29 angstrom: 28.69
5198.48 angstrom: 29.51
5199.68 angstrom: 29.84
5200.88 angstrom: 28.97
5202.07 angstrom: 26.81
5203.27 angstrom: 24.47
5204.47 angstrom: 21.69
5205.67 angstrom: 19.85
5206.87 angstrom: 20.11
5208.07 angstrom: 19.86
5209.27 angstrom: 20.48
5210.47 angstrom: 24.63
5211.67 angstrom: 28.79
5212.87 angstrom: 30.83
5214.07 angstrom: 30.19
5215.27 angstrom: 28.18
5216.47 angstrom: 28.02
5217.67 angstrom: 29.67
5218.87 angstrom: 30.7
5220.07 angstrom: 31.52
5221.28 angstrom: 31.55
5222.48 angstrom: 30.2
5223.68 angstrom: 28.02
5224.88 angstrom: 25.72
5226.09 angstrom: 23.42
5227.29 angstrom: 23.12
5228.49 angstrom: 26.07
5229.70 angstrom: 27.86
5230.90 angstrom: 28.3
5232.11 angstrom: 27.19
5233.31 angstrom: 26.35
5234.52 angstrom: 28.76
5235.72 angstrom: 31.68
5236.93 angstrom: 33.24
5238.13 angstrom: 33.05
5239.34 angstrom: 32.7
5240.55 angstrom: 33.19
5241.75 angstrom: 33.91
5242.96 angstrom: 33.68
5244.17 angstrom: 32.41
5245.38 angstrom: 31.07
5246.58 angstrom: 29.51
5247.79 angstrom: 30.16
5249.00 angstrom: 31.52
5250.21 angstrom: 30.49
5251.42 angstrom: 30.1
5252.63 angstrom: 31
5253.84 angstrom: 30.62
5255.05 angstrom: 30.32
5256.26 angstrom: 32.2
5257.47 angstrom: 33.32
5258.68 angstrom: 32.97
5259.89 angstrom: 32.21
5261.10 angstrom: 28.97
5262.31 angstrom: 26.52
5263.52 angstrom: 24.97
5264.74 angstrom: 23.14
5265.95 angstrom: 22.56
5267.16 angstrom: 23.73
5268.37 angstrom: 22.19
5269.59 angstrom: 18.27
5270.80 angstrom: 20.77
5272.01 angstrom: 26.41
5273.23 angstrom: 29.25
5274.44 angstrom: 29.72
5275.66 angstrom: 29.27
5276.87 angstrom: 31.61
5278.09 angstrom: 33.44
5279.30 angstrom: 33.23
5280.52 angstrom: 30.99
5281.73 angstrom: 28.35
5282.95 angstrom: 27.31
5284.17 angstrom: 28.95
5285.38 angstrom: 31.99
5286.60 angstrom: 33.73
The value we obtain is 1.57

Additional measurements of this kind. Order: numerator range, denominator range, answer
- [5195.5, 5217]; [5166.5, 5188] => 1.49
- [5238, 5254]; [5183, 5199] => 1.33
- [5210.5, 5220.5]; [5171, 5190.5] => 1.55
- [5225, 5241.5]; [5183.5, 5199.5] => 1.19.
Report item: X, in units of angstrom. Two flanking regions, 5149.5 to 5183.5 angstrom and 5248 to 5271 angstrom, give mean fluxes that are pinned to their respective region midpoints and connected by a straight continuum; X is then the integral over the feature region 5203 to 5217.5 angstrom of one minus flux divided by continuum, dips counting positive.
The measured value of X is -0.4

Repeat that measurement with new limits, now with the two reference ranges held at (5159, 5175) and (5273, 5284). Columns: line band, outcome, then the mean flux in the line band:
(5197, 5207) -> -1.2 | 25.7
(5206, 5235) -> -2.5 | 27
